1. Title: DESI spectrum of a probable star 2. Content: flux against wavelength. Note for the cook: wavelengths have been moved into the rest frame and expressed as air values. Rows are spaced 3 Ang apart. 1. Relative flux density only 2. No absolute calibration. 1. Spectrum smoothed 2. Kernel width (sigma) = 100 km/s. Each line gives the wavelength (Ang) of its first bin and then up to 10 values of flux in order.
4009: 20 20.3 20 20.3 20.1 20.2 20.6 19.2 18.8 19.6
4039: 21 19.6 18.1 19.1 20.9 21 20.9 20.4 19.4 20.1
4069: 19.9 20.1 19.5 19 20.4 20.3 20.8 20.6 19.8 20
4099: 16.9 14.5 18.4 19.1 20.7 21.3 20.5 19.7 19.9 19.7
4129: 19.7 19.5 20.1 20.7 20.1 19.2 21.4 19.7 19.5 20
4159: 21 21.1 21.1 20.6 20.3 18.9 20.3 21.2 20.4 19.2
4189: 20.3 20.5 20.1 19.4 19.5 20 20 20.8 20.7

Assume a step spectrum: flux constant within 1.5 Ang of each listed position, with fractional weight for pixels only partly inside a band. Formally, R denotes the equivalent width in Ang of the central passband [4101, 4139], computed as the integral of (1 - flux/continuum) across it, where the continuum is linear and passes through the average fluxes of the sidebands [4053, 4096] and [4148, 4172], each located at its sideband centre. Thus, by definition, 1.36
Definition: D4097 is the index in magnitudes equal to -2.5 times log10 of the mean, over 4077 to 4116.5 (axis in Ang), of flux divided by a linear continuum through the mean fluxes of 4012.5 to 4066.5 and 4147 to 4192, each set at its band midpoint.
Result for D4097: 0.039 mag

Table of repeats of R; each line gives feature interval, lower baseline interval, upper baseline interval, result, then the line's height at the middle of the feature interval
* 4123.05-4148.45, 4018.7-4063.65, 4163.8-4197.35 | 0.1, 20.1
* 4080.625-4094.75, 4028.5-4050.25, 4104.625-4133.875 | -0.5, 19.7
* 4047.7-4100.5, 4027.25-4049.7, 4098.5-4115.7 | -2.7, 19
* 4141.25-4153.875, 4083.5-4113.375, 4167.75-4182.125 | -0.1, 19.8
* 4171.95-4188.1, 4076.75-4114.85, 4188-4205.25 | -0.1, 19.9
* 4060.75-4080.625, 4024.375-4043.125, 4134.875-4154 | 0.2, 19.9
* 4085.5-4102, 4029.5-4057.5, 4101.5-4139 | 0.5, 19.7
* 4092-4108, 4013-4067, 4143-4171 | 1.8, 20.2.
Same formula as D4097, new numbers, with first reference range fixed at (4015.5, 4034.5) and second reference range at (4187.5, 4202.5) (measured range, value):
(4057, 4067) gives -0.01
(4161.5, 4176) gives -0.02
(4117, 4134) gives 0.01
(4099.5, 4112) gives 0.11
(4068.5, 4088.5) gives -0.01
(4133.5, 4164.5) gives -0.02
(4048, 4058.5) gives -0.04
